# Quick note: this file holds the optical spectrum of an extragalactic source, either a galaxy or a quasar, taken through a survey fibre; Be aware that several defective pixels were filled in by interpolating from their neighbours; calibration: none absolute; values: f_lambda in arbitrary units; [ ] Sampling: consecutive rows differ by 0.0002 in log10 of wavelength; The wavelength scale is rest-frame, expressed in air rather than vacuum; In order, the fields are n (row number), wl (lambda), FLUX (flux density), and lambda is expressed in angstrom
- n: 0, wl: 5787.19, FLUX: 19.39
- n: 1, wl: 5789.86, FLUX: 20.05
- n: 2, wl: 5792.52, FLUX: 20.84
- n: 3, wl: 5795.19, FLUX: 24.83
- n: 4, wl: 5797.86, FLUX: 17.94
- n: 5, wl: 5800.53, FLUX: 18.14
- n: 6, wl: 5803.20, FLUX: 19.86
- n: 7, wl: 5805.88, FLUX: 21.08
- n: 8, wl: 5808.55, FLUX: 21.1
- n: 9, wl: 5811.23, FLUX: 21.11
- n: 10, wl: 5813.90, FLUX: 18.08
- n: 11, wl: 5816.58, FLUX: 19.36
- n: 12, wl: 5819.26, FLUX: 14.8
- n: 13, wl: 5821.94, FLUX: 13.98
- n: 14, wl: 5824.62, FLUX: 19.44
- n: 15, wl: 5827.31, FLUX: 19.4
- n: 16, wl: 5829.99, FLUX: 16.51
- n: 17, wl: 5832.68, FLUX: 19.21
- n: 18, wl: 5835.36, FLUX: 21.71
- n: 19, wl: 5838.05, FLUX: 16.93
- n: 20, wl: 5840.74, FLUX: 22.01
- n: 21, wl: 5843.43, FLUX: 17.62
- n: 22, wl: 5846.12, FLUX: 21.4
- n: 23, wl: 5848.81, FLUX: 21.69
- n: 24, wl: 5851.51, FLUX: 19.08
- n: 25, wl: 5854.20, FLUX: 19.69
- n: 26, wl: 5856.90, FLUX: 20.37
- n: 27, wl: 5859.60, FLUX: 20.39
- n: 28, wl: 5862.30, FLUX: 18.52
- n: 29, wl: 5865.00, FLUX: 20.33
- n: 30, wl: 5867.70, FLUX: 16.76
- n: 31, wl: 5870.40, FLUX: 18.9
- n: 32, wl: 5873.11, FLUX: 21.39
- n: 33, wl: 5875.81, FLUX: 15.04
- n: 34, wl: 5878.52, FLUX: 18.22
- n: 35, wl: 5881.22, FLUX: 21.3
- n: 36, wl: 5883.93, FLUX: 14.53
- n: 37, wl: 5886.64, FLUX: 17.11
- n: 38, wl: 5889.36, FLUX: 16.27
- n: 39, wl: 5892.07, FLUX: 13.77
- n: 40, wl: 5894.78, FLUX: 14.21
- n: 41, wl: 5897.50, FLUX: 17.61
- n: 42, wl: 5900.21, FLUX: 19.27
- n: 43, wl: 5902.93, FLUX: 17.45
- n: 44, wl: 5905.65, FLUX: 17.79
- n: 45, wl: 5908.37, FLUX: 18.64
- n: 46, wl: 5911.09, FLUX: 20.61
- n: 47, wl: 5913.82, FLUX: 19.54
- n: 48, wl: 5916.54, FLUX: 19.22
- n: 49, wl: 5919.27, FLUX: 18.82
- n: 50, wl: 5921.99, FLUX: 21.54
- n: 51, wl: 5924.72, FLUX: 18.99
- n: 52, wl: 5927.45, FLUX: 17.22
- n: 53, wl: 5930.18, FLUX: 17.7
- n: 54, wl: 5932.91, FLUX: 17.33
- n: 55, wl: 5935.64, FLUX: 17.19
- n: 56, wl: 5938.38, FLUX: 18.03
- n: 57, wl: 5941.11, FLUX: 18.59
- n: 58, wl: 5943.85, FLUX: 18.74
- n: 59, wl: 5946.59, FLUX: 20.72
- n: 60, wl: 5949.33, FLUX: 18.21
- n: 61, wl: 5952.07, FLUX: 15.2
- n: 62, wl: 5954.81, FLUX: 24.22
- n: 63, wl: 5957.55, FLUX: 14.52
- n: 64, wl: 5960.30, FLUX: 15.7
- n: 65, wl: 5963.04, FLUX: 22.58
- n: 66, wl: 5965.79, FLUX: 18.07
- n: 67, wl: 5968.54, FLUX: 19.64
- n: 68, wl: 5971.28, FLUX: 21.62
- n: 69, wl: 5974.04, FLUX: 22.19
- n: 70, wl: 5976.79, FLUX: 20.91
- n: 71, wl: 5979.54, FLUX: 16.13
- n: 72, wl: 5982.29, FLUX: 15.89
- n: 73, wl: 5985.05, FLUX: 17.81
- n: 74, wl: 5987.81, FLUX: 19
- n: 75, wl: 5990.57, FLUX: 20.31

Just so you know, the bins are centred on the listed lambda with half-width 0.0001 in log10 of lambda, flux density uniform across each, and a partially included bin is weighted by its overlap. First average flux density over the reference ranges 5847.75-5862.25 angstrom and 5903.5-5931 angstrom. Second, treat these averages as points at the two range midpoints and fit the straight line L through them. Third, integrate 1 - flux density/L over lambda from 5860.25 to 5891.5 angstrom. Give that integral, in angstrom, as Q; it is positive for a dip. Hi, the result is 2.7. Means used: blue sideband 20.1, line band 18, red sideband 19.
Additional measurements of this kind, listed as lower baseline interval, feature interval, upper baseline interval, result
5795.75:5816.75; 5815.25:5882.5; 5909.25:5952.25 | 1.55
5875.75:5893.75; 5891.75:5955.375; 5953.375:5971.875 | -1.20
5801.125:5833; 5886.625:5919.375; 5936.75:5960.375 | 1.30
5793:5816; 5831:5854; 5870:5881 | -0.59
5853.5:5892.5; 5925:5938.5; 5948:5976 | 0.95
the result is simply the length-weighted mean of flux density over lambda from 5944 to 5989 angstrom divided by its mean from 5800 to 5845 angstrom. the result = 1.00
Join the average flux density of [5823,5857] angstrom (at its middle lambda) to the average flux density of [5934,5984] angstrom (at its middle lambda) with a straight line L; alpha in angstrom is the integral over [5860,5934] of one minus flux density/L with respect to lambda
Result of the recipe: 4.10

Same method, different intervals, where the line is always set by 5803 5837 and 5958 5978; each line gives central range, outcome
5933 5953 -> 1.58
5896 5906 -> 0.71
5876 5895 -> 2.71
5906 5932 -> 0.60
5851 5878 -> 0.17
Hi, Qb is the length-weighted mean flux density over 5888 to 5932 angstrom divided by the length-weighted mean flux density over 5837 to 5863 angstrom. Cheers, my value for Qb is 0.91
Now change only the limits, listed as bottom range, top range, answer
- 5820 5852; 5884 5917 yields 0.92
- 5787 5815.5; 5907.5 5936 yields 0.93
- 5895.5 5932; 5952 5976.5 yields 1.05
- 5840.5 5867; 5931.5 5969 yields 0.92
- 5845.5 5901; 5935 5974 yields 1.03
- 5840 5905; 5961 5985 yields 1.05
